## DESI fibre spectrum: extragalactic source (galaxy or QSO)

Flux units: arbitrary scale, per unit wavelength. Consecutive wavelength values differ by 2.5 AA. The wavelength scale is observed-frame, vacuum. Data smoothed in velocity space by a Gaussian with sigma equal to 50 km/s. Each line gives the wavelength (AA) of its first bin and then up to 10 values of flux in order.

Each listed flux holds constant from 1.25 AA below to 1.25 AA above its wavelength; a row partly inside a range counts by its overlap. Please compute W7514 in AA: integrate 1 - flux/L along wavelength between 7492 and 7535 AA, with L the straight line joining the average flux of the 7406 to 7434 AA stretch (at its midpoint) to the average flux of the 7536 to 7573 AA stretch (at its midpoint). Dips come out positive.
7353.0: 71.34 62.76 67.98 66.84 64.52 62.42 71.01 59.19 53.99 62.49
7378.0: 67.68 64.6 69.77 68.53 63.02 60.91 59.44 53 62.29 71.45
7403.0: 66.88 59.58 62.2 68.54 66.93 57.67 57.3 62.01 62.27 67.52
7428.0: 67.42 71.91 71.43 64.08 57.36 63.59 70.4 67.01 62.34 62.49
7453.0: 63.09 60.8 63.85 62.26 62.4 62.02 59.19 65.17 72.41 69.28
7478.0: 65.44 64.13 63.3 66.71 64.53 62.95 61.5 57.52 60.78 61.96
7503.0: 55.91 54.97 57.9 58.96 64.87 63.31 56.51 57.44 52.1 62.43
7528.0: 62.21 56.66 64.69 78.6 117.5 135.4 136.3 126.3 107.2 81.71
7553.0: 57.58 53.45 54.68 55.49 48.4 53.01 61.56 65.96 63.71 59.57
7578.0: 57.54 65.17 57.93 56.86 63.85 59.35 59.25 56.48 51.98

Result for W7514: 9.5 AA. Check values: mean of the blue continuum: 64.8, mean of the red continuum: 81.8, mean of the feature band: 59.7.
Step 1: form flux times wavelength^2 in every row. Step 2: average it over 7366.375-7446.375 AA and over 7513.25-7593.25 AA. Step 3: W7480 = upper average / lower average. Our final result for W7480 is 1.1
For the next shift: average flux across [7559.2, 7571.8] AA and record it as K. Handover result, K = 56.9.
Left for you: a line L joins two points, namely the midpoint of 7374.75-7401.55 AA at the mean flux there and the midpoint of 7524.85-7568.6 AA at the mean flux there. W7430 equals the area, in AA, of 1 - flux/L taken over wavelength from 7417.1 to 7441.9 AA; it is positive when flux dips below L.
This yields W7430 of 1.2 AA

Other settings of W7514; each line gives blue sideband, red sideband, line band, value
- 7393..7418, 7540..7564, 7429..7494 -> 5.7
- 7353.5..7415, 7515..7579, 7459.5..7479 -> 1.1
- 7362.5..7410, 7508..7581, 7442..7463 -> 0.9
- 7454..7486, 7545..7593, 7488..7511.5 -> 1.8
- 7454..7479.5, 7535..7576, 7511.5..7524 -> 2.4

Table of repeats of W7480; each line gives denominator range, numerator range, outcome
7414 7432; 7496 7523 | 0.94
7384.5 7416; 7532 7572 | 1.34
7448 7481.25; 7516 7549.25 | 1.36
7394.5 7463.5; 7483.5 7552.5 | 1.18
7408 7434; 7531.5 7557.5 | 1.50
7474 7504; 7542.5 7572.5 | 1.19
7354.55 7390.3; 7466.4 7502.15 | 1.02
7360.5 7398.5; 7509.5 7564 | 1.25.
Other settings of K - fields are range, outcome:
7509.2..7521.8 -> 60.2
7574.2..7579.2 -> 58.6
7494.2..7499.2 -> 59.2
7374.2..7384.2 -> 66.1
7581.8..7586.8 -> 57.5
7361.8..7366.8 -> 63.5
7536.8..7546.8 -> 129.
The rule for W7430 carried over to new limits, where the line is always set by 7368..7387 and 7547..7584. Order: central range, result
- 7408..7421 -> 0.29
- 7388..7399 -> 0.82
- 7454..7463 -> 0.17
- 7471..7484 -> -0.72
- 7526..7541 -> -4.61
